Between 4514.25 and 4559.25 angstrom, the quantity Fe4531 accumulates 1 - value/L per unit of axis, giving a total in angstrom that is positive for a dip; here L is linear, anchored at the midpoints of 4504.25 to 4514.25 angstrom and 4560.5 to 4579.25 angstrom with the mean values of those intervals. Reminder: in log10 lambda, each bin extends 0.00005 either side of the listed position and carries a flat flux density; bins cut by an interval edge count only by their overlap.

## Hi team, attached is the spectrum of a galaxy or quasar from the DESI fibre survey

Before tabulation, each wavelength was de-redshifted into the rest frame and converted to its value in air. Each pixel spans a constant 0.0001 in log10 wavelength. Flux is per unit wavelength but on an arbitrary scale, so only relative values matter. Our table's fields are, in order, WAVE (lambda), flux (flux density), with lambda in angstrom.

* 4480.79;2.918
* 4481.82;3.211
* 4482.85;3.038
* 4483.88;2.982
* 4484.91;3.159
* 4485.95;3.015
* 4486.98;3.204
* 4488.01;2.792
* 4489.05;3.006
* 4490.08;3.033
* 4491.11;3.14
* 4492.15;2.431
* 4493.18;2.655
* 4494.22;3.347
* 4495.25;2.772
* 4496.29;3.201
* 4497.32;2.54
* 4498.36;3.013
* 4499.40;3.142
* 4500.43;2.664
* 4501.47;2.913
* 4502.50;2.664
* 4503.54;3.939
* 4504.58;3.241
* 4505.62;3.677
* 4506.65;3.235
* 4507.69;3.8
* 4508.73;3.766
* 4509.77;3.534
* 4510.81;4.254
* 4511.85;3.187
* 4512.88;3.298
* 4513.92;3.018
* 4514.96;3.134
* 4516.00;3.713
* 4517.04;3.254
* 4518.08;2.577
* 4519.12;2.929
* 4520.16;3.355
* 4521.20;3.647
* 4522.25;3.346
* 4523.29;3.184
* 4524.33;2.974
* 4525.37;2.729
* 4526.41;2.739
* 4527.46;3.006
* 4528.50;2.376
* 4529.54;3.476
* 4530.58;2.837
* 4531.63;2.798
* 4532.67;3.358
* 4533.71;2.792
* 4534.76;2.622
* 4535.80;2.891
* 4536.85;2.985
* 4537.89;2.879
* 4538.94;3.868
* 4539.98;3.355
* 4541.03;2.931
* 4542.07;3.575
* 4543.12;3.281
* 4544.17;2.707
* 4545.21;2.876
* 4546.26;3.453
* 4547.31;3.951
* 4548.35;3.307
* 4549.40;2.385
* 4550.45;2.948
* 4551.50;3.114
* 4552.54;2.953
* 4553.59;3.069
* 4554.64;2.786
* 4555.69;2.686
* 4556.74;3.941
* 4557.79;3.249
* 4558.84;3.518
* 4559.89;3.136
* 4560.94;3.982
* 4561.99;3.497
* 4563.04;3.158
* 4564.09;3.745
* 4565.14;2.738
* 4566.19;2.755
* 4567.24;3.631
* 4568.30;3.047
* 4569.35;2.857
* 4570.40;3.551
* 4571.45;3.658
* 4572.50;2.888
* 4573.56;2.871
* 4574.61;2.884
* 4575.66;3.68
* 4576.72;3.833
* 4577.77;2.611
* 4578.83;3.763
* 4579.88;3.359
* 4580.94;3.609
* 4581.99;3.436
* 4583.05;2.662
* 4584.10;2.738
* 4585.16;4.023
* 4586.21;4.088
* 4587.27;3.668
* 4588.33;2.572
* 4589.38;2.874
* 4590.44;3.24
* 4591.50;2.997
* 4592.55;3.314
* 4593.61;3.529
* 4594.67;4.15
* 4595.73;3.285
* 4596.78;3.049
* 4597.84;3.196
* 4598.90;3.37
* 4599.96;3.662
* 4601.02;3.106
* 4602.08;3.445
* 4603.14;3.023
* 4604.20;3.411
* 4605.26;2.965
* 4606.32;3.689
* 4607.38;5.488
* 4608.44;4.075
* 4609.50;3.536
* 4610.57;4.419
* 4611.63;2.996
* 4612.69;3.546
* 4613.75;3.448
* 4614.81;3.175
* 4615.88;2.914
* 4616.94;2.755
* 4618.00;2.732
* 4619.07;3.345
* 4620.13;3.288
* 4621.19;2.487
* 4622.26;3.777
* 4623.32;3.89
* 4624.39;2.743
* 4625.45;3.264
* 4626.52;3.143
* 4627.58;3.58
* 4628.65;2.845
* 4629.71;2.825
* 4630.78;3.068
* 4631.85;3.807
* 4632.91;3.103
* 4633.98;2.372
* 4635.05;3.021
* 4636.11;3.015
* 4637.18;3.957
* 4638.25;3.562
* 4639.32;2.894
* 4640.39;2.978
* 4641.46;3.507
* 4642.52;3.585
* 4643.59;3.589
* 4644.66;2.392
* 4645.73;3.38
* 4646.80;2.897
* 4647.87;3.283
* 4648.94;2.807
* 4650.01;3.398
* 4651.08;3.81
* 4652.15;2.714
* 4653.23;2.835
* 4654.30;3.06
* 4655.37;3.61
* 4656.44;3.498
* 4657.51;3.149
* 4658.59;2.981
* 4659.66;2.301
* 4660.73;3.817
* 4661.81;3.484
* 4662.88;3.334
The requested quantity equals 4.0 angstrom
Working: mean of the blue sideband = 3.52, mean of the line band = 3.1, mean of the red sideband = 3.28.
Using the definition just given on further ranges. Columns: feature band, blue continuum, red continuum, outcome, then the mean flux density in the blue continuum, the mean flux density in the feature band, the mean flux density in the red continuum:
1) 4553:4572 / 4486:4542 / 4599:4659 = -0.52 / 3.12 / 3.28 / 3.28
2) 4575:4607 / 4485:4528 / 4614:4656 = -1.95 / 3.15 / 3.35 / 3.17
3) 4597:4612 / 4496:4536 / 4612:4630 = -2.04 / 3.15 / 3.59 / 3.17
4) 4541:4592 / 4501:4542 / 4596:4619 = 1.24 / 3.19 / 3.23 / 3.43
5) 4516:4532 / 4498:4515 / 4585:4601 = 1.44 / 3.33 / 3.04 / 3.38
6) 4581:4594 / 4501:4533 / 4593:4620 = 0.50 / 3.22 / 3.27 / 3.45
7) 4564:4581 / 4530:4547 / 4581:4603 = -0.03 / 3.09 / 3.24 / 3.32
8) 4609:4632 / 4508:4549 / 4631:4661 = -0.45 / 3.18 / 3.24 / 3.18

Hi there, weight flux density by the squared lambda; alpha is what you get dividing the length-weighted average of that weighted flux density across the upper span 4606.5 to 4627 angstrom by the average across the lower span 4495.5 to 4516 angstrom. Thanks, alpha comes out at 1.10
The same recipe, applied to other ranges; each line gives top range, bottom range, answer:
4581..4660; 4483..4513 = 1.10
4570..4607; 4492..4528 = 1.09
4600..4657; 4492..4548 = 1.09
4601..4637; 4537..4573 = 1.06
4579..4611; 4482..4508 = 1.18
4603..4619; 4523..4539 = 1.23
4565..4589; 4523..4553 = 1.09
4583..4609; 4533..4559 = 1.13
